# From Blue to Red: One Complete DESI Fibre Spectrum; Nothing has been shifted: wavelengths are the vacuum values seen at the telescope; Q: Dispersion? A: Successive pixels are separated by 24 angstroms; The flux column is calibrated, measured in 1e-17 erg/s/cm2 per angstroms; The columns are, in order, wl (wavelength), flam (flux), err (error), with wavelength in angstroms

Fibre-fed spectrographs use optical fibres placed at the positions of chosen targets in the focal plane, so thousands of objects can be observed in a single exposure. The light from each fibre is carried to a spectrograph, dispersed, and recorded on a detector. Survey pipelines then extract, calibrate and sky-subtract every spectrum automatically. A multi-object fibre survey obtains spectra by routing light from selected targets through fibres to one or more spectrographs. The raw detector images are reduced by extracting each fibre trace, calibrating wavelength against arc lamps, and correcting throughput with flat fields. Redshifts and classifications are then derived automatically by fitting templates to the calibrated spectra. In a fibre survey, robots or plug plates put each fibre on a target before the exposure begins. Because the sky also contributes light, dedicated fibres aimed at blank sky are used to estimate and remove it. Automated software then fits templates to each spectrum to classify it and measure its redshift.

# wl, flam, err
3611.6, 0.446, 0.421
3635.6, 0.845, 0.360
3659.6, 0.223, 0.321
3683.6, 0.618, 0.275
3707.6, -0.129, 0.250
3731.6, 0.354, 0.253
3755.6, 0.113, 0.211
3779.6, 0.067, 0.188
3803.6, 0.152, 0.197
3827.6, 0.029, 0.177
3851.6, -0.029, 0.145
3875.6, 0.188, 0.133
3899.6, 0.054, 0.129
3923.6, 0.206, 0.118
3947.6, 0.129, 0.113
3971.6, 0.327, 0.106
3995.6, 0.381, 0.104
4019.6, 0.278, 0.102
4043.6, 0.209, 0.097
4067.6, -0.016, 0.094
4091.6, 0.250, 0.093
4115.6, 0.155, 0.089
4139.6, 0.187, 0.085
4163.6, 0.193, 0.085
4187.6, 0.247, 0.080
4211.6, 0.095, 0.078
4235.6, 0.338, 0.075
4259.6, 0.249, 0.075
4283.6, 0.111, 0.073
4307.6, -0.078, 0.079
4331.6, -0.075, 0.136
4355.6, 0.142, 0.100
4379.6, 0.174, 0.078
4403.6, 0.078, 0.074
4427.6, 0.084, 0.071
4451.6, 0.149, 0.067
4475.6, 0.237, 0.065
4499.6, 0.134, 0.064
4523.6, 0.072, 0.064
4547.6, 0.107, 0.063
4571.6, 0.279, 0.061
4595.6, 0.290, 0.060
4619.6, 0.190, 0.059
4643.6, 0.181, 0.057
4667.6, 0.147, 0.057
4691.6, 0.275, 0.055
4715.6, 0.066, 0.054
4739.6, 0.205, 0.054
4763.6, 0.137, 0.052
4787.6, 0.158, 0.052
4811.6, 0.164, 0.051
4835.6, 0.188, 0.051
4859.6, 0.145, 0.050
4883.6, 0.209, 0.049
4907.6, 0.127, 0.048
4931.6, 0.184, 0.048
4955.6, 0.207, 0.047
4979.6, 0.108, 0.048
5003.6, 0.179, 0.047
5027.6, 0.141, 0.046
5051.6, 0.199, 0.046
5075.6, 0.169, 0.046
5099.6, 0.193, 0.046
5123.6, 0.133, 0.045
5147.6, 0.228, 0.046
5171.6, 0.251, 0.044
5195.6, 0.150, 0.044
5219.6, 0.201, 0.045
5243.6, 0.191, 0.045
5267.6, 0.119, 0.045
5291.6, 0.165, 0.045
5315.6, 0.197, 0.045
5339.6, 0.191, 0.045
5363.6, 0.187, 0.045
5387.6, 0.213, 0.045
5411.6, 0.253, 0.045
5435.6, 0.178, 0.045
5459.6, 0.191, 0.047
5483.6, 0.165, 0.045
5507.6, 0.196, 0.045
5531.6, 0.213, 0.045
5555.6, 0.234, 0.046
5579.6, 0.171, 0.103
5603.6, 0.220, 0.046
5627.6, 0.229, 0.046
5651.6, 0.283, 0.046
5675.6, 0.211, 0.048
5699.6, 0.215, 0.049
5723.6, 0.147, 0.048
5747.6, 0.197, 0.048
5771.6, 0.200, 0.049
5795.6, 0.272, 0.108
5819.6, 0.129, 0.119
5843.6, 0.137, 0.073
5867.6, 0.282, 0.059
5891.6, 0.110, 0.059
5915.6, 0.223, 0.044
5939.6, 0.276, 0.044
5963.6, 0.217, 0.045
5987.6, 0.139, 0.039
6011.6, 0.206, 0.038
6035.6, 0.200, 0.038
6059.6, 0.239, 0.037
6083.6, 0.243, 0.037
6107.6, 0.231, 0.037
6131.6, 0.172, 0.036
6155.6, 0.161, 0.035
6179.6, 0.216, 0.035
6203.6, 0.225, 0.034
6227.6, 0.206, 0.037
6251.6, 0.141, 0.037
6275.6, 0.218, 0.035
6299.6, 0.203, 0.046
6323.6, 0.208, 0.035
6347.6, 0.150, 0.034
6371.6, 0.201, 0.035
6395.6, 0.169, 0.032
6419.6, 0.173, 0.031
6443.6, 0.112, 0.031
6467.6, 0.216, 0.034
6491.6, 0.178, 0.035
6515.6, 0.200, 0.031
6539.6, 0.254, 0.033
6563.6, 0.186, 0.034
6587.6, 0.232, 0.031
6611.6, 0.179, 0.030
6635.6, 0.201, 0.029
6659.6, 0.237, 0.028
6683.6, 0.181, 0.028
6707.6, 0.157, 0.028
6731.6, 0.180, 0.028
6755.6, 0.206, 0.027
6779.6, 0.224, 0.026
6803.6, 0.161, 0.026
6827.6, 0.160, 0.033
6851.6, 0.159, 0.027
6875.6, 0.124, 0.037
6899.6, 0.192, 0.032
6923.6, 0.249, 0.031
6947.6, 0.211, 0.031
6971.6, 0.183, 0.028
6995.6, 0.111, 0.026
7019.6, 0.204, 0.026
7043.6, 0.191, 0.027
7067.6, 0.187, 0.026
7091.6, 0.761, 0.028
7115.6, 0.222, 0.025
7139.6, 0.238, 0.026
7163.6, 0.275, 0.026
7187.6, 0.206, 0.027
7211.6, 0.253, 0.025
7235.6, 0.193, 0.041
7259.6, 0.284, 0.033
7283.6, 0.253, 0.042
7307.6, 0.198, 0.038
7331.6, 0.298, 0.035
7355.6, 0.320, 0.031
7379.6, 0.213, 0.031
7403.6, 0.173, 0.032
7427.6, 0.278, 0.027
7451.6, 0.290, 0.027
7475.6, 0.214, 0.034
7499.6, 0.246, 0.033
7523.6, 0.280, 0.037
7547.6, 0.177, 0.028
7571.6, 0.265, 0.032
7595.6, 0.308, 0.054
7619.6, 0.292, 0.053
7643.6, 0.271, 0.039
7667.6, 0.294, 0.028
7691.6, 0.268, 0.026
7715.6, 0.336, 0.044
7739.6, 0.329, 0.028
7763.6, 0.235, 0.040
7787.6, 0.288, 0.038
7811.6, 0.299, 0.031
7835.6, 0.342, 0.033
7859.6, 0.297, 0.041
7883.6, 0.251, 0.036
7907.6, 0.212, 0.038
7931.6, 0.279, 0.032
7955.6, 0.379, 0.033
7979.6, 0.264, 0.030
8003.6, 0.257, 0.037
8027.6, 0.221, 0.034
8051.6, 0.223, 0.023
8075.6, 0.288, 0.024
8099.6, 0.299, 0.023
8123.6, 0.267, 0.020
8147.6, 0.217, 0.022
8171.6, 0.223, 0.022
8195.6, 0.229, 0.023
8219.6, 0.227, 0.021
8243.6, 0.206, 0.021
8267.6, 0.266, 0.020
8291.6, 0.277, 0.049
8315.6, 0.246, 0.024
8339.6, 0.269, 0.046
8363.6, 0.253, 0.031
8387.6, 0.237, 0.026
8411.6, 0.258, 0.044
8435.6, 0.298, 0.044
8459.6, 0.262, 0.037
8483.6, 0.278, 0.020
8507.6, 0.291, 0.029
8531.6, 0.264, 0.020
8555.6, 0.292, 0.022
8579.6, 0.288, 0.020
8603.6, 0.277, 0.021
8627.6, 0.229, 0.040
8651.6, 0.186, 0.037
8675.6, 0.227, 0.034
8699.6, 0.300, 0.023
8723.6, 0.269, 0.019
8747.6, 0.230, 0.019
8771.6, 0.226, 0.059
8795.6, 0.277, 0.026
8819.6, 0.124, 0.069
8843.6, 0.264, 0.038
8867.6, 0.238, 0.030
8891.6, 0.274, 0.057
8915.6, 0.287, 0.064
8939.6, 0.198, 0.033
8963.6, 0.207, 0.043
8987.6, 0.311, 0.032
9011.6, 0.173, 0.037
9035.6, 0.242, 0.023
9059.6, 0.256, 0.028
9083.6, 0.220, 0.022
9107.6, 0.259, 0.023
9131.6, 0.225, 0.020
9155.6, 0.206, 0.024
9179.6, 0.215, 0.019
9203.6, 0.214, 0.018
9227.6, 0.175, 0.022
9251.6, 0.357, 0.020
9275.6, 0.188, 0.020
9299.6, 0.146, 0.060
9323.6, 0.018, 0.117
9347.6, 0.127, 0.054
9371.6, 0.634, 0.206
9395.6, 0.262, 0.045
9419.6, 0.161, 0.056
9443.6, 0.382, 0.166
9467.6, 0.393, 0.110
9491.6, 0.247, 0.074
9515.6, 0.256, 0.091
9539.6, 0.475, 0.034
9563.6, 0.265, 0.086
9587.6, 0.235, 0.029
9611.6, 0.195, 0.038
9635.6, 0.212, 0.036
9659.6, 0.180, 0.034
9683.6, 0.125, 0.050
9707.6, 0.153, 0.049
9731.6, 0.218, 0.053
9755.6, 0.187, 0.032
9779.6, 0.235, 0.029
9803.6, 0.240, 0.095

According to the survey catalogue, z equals 0.903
